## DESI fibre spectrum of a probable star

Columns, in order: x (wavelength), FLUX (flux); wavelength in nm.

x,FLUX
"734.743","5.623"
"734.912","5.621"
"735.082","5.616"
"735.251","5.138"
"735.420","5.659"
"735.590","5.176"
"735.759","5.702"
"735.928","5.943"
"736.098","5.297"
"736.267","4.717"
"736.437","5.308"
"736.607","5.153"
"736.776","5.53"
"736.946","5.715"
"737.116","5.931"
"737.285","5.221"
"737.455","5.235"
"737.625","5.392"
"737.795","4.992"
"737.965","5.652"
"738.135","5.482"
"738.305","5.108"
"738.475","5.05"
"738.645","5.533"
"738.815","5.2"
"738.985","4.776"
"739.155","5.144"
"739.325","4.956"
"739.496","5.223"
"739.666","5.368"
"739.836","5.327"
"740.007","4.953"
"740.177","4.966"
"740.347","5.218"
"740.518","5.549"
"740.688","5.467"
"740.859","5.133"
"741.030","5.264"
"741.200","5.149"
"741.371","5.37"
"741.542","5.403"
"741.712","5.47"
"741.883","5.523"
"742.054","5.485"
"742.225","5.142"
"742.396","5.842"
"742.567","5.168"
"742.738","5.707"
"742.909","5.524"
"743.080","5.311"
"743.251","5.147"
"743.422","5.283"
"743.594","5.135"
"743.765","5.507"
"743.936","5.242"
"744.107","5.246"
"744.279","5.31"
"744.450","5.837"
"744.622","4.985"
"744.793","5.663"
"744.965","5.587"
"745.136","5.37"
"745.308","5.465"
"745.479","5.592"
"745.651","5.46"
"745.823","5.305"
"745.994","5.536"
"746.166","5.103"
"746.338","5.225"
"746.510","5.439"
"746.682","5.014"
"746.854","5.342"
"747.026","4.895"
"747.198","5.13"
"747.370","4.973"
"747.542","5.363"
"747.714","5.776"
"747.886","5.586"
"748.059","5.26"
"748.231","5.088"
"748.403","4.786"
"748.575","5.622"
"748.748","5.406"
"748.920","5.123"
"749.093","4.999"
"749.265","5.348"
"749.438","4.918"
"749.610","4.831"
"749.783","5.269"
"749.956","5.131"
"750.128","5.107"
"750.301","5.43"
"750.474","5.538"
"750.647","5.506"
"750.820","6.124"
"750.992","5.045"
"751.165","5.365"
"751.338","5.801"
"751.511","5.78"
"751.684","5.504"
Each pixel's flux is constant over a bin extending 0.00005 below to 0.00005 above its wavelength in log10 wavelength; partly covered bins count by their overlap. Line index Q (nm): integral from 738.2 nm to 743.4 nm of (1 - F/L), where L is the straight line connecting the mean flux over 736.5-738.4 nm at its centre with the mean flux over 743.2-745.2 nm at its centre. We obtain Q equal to 0.09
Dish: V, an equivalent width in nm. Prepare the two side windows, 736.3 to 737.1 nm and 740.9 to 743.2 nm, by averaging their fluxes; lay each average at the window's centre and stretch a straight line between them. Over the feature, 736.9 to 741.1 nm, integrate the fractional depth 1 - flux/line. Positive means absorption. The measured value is 0.11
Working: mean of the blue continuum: 5.42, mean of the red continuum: 5.4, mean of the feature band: 5.27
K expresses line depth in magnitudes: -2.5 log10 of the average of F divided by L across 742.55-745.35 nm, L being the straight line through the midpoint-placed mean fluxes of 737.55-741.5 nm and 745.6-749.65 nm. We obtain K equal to -0.03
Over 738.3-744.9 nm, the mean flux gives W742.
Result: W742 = 5.3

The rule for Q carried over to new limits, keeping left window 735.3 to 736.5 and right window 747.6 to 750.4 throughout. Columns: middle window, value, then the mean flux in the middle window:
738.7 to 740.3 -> 0.07 nm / 5.11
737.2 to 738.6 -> 0.02 nm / 5.28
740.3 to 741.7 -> 0.00 nm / 5.33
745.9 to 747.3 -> 0.01 nm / 5.21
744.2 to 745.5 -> -0.05 nm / 5.47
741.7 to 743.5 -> -0.04 nm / 5.42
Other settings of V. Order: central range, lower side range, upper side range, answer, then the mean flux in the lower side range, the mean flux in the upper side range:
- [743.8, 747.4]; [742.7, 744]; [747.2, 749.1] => -0.01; 5.35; 5.28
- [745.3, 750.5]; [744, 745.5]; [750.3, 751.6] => 0.25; 5.44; 5.58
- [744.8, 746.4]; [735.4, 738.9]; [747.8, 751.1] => -0.04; 5.37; 5.27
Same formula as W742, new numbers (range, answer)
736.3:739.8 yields 5.29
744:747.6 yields 5.32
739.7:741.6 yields 5.25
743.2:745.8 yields 5.39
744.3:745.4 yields 5.48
